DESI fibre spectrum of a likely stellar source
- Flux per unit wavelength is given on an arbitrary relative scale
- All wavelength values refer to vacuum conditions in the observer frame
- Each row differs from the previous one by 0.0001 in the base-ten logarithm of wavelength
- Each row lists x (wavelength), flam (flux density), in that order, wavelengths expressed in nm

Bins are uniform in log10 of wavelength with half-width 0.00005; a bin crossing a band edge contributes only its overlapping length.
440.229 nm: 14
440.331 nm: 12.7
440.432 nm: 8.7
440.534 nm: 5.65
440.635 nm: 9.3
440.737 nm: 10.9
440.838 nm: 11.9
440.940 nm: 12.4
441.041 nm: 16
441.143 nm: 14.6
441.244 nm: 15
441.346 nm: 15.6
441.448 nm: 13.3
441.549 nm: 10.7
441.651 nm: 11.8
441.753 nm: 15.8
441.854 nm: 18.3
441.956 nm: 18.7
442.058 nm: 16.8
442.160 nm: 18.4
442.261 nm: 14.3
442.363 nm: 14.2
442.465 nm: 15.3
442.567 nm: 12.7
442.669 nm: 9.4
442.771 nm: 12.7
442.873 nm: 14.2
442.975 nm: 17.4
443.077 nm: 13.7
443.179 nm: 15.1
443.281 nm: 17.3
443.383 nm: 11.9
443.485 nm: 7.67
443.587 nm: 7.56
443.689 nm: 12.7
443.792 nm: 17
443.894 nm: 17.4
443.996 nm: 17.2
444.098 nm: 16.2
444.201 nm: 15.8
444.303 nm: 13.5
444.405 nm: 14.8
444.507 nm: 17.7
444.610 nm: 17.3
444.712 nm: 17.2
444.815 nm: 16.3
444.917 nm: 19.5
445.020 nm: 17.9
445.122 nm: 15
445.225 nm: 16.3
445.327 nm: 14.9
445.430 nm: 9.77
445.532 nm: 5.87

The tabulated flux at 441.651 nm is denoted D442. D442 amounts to 11.8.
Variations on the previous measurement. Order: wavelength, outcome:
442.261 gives 14.3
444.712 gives 17.2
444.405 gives 14.8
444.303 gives 13.5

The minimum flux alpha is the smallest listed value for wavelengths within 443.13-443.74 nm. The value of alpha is 7.56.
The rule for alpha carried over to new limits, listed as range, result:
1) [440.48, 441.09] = 5.65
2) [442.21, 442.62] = 12.7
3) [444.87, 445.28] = 15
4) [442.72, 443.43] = 11.9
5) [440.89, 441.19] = 12.4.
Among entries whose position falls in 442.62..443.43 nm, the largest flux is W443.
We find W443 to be 17.4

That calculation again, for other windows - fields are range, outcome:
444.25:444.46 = 14.8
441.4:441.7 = 13.3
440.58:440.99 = 12.4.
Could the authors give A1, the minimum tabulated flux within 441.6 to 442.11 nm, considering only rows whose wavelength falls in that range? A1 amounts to 11.8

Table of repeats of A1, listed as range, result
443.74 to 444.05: 17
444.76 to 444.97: 16.3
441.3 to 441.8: 10.7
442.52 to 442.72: 9.4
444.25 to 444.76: 13.5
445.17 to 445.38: 14.9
